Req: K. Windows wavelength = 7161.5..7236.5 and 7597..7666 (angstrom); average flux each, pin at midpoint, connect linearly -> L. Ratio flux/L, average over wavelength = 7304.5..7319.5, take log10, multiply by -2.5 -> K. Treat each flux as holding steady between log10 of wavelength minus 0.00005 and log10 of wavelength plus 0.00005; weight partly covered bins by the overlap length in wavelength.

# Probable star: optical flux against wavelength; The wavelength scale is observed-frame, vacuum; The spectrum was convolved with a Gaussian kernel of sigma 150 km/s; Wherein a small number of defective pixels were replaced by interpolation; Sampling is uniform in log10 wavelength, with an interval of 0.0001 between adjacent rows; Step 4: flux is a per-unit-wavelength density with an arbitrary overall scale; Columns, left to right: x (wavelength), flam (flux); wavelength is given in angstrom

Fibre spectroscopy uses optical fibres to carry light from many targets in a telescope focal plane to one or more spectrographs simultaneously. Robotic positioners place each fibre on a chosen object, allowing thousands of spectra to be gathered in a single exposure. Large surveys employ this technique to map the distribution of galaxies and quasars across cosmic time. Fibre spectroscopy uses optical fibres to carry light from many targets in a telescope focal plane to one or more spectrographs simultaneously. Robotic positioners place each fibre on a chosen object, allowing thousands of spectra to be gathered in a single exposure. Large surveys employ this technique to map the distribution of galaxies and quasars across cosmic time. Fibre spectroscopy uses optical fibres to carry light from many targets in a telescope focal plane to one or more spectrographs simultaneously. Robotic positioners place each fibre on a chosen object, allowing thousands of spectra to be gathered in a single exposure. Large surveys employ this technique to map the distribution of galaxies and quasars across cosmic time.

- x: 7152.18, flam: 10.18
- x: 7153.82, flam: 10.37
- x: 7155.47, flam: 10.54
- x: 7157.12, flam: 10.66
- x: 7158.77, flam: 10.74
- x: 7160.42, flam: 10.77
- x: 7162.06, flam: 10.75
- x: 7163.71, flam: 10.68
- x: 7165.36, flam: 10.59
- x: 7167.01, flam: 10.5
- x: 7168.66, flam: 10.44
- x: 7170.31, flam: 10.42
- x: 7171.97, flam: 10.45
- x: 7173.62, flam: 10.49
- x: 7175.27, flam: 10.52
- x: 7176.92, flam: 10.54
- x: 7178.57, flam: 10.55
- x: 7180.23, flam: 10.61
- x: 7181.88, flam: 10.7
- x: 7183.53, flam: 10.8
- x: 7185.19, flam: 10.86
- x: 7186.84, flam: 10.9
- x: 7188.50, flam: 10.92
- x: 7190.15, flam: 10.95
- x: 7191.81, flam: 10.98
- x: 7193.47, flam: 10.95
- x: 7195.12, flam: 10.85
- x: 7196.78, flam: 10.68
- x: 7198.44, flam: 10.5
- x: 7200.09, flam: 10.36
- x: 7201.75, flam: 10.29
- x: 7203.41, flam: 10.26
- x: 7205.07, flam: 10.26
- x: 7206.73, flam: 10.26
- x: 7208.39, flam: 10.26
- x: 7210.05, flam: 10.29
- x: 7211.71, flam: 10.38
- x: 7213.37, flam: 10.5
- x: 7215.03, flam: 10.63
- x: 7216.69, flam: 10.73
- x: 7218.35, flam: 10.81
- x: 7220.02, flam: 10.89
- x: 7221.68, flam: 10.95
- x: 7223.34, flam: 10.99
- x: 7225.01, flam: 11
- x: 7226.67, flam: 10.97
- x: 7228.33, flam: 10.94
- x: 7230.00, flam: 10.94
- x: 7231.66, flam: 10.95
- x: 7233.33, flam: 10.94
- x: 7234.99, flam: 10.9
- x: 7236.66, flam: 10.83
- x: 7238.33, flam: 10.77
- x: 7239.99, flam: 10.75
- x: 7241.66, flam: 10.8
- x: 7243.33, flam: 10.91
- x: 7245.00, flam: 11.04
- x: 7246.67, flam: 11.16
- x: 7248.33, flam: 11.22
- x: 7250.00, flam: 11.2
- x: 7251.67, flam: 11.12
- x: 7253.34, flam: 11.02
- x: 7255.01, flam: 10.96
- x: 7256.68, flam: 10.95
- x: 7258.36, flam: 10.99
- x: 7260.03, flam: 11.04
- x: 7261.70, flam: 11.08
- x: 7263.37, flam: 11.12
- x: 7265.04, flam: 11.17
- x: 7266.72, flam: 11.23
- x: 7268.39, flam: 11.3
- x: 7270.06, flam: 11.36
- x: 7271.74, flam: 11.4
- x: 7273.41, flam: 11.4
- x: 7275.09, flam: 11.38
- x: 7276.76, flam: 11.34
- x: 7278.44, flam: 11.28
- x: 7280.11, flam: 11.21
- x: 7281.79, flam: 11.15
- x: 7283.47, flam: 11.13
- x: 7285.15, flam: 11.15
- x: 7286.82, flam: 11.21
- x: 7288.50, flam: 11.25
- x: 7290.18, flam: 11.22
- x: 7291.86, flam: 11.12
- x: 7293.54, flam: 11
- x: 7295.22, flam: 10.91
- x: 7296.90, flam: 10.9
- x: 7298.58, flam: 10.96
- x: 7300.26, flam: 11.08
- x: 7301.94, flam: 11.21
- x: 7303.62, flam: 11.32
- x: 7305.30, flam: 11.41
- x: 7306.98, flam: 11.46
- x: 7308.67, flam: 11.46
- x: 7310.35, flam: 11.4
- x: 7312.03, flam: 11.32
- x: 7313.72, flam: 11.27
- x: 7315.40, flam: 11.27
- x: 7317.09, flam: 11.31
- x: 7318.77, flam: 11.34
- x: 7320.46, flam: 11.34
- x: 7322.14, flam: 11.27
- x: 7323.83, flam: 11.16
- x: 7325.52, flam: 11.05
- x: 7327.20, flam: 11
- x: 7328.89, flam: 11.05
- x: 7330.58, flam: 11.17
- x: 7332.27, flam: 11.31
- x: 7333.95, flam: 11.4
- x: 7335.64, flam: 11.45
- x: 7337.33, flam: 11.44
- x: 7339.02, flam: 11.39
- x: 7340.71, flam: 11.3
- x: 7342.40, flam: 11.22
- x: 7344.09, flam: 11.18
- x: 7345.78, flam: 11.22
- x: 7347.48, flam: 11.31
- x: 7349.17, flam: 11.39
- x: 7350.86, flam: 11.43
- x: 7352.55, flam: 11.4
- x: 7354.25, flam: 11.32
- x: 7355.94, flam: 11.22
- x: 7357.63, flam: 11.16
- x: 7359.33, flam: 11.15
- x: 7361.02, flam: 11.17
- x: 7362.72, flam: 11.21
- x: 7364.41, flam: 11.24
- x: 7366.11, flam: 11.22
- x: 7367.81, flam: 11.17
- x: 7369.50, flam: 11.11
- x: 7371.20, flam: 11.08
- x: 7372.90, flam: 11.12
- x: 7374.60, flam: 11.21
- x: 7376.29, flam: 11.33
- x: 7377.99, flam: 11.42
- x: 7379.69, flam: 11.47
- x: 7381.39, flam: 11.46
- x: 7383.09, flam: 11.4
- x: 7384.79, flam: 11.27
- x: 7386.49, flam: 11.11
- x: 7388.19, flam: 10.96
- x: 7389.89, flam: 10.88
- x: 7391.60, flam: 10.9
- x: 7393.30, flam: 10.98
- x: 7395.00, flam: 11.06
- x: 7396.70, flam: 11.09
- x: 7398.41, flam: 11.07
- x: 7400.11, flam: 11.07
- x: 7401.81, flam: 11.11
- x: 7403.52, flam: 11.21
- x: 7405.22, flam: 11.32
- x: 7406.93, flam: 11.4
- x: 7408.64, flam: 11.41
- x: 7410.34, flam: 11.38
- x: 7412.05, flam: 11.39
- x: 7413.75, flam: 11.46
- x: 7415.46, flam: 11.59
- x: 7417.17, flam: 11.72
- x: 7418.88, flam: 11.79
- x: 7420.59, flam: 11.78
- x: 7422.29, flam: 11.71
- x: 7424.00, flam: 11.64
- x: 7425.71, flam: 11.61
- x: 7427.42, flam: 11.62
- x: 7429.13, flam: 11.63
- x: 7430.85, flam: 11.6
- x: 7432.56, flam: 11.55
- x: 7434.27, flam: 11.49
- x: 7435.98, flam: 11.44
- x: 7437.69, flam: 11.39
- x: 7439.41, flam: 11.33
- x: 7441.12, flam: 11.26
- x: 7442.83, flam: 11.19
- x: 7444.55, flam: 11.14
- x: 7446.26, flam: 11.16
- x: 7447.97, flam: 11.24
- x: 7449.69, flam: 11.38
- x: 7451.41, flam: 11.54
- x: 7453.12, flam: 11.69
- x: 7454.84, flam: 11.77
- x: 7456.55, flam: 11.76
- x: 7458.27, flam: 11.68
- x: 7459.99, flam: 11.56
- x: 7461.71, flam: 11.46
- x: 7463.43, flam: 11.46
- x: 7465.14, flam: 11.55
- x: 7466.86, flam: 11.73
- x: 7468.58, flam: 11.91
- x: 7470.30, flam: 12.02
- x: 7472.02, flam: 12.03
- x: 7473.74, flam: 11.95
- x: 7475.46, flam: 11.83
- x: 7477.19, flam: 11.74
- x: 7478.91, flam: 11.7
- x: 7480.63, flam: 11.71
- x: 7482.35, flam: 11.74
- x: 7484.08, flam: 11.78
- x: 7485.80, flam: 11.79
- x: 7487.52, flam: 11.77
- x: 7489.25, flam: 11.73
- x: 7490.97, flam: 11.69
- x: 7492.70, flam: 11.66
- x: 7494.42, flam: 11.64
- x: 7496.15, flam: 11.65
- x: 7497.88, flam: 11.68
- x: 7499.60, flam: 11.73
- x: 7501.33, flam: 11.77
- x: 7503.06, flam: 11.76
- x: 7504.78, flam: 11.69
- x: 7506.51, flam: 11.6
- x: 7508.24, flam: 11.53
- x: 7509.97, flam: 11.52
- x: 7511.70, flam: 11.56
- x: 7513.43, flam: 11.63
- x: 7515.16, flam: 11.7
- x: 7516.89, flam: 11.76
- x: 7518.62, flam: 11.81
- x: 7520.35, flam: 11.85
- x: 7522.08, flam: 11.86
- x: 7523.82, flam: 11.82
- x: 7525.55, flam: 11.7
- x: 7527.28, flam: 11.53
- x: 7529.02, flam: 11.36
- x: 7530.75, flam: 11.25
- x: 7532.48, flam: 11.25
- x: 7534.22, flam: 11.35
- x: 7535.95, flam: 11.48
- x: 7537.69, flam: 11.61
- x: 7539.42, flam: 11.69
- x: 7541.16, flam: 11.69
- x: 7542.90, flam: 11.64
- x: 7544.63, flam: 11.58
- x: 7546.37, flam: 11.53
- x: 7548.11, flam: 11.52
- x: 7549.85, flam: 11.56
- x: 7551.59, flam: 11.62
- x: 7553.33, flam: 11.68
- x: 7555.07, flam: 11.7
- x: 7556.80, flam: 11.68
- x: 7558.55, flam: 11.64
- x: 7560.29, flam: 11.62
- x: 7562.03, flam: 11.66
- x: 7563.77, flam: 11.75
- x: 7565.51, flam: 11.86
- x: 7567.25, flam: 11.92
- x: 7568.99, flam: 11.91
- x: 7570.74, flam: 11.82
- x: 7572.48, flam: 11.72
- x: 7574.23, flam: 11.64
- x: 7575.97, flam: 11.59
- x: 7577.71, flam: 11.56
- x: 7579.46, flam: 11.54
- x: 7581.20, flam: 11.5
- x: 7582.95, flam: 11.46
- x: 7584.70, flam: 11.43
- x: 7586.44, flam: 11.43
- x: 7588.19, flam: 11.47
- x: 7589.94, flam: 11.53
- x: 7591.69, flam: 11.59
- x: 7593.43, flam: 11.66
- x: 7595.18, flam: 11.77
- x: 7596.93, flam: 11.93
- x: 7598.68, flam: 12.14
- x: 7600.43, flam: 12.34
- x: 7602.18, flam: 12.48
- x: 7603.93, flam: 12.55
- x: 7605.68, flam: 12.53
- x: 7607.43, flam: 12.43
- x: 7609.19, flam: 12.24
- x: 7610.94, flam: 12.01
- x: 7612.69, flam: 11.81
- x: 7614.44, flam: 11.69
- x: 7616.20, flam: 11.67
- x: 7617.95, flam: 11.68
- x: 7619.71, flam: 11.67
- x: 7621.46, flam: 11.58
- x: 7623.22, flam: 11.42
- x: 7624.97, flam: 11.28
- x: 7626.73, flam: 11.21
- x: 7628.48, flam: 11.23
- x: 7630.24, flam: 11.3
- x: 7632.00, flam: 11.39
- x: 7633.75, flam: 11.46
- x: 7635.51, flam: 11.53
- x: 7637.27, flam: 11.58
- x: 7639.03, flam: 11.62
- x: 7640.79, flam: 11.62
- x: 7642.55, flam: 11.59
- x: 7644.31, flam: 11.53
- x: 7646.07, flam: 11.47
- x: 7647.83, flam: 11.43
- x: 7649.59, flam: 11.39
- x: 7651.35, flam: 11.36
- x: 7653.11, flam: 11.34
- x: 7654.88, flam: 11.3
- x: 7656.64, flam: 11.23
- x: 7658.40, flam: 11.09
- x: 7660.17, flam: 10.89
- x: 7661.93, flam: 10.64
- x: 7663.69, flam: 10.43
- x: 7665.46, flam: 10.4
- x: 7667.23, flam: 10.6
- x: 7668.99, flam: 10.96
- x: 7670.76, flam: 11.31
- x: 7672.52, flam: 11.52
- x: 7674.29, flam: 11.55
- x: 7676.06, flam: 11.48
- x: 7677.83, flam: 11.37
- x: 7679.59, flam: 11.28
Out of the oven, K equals -0.04 mag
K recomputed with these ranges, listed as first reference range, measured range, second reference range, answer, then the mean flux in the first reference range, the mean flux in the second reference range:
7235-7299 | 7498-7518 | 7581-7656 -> -0.017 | 11.1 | 11.7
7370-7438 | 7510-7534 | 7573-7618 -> 0.004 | 11.4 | 11.8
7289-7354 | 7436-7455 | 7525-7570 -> 0.008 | 11.2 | 11.6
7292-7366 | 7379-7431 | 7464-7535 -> 0.009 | 11.2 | 11.7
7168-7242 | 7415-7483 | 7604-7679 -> -0.048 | 10.7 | 11.4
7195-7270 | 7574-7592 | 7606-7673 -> -0.018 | 10.8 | 11.4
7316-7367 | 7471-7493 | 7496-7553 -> -0.023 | 11.3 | 11.6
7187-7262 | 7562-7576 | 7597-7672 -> -0.036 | 10.8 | 11.5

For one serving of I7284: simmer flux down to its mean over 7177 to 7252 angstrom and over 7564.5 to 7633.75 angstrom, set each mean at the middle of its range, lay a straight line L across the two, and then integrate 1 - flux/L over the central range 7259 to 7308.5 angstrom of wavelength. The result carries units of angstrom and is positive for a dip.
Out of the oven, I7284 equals -1.19 angstrom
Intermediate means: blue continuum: 10.8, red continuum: 11.7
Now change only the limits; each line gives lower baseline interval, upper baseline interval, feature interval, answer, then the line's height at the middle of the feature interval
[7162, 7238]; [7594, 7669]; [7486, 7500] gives -0.5 angstrom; 11.3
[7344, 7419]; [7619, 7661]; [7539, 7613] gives -2.7 angstrom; 11.4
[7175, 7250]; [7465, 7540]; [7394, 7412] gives 0.2 angstrom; 11.4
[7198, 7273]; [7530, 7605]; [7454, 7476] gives -0.6 angstrom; 11.4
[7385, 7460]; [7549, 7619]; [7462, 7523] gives -0.9 angstrom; 11.6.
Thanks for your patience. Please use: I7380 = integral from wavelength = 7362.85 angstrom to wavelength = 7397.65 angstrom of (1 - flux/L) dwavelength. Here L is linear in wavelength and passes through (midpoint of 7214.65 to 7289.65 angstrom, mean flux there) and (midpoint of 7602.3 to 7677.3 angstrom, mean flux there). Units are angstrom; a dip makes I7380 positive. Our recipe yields 0.1 angstrom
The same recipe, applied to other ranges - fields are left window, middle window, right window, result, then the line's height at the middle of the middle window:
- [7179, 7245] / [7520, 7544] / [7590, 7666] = -0.4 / 11.4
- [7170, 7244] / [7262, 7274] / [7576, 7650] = -0.5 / 10.8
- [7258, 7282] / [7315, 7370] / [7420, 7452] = 0.4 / 11.3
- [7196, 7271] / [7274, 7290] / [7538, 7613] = -0.4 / 11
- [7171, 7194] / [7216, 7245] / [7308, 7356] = 0.0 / 10.9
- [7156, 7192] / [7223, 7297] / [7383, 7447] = -1.2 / 10.9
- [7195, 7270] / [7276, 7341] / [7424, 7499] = -0.8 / 11.1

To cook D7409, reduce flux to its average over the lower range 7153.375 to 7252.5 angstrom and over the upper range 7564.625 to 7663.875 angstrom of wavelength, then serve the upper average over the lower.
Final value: 1.08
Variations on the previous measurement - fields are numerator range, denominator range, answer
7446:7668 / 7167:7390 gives 1.05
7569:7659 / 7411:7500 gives 1.00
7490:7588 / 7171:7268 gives 1.08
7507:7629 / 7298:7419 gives 1.04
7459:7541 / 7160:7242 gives 1.09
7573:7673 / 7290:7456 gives 1.02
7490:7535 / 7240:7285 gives 1.04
